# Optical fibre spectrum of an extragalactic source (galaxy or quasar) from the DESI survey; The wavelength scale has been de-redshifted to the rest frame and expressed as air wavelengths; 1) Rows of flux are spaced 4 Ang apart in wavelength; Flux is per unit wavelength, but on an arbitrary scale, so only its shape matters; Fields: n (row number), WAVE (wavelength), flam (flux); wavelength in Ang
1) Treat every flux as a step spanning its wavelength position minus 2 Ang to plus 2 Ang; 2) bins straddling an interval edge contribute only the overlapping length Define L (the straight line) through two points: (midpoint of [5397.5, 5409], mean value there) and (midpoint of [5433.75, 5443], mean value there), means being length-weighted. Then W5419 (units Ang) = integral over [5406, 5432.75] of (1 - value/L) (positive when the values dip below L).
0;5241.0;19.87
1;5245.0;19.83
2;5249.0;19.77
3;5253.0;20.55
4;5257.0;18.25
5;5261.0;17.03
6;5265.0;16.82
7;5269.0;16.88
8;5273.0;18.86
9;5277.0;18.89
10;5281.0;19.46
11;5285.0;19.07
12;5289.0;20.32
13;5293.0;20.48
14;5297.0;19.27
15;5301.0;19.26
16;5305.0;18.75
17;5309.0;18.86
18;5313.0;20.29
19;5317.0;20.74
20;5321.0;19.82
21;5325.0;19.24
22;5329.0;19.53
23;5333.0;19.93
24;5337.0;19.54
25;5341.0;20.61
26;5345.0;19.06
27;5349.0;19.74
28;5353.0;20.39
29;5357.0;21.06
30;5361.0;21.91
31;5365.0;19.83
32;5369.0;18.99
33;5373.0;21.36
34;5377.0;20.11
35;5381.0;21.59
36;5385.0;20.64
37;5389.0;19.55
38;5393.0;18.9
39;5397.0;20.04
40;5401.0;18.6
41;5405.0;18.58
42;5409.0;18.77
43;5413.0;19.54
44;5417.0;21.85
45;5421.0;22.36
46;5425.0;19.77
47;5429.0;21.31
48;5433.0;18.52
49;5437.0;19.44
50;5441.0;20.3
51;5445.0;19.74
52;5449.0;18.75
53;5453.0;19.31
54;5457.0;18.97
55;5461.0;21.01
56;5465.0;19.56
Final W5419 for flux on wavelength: -1.6 Ang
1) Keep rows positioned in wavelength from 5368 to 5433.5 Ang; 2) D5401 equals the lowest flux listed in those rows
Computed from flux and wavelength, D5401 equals 18.52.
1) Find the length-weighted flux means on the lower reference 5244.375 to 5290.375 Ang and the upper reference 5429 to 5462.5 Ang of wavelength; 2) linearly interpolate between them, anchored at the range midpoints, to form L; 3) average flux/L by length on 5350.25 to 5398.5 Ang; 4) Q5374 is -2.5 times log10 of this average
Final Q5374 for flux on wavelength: -0.060 mag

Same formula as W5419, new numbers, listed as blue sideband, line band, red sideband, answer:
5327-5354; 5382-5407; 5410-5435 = 1.0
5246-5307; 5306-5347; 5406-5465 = -1.1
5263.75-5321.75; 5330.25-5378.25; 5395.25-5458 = -1.8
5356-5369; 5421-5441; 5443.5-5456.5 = -0.6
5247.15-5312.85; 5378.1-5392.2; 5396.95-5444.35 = -0.5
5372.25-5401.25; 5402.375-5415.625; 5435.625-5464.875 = 0.6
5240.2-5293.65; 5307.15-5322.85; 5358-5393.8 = -0.3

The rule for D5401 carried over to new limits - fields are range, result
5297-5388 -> 18.75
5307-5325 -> 18.86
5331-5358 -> 19.06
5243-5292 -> 16.82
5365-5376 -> 18.99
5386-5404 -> 18.6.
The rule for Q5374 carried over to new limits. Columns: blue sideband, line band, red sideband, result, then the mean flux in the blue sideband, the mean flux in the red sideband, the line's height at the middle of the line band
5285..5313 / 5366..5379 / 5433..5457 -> -0.04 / 19.5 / 19.4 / 19.4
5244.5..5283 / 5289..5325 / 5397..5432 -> -0.04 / 18.6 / 20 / 19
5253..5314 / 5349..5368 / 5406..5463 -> -0.06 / 18.9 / 19.9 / 19.4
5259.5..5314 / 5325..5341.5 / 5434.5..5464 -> -0.04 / 18.9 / 19.6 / 19.1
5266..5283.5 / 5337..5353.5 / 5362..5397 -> -0.01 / 18.4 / 20.2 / 19.6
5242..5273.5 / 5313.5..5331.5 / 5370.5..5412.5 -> -0.04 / 18.5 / 19.8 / 19.1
